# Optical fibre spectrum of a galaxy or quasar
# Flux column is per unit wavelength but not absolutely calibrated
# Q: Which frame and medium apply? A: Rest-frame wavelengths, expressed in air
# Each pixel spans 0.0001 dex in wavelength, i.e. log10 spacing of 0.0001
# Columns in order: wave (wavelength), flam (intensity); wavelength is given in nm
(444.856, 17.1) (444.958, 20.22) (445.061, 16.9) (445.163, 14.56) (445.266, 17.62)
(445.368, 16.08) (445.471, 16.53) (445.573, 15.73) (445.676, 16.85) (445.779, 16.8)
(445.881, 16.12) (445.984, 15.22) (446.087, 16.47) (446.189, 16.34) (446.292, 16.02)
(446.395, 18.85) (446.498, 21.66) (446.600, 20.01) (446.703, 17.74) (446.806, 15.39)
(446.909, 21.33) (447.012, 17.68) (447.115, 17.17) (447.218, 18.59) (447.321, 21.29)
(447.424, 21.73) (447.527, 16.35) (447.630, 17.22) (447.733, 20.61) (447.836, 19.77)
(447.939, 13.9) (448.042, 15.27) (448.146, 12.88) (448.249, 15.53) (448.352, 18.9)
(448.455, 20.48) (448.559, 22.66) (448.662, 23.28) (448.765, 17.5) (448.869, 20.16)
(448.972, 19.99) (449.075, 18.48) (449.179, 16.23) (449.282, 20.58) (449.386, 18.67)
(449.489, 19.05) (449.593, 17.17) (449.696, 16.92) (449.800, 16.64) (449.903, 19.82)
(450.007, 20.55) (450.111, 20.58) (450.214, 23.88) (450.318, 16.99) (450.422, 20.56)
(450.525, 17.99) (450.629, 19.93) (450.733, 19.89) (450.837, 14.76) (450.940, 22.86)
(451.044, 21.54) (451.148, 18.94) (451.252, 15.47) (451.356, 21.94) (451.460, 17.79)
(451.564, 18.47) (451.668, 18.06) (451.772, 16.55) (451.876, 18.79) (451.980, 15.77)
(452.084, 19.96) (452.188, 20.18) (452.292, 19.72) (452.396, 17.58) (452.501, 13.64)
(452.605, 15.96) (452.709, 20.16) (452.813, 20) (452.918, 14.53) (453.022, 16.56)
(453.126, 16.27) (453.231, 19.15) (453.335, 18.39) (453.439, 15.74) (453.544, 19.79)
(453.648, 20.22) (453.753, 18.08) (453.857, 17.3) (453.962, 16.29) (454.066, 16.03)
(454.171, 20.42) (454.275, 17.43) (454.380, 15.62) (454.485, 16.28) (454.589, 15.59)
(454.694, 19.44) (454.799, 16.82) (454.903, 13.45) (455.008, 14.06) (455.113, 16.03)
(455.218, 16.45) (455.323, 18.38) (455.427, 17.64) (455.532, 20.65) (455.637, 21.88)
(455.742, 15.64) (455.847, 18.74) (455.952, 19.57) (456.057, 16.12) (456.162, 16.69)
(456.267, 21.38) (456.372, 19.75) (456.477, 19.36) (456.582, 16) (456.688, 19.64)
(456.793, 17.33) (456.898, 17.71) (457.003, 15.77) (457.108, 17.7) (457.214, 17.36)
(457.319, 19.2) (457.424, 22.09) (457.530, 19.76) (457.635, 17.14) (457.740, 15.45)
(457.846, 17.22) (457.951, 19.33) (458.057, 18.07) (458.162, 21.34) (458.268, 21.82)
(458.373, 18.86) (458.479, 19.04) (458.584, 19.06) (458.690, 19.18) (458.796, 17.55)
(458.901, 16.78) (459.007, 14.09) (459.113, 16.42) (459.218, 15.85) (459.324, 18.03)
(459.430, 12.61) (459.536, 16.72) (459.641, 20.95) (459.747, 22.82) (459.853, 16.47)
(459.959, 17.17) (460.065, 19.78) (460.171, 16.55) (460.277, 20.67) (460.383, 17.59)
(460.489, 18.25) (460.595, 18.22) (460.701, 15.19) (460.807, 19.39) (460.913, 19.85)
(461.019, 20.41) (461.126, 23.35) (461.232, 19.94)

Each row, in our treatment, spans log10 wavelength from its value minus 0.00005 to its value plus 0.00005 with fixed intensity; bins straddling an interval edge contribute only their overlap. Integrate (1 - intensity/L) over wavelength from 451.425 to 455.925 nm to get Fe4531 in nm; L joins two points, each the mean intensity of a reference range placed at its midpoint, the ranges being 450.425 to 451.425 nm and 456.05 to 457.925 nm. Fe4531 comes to 0.29 nm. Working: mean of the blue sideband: 19.3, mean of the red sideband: 18.2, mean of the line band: 17.6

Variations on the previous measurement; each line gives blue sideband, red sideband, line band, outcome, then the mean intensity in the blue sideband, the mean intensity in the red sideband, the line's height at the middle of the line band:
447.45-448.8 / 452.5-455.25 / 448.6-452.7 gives -0.27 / 18.1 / 17.1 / 17.7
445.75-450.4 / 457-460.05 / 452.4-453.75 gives 0.05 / 18.4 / 18.1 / 18.3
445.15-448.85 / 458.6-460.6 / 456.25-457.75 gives -0.06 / 17.8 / 17.7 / 17.7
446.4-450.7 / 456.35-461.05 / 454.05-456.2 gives 0.13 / 18.8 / 18.2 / 18.4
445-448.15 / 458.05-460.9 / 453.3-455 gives 0.06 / 17.5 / 18.1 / 17.8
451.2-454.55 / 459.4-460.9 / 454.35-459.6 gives 0.07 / 17.7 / 18.2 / 18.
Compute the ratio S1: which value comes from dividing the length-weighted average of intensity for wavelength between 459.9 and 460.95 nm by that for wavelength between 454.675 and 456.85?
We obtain 1.0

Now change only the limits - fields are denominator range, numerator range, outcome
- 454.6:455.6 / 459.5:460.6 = 1.10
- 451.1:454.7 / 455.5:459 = 1.04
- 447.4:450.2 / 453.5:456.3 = 0.95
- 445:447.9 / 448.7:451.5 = 1.08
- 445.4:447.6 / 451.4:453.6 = 1.00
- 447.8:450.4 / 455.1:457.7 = 0.98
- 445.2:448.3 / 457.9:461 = 1.05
